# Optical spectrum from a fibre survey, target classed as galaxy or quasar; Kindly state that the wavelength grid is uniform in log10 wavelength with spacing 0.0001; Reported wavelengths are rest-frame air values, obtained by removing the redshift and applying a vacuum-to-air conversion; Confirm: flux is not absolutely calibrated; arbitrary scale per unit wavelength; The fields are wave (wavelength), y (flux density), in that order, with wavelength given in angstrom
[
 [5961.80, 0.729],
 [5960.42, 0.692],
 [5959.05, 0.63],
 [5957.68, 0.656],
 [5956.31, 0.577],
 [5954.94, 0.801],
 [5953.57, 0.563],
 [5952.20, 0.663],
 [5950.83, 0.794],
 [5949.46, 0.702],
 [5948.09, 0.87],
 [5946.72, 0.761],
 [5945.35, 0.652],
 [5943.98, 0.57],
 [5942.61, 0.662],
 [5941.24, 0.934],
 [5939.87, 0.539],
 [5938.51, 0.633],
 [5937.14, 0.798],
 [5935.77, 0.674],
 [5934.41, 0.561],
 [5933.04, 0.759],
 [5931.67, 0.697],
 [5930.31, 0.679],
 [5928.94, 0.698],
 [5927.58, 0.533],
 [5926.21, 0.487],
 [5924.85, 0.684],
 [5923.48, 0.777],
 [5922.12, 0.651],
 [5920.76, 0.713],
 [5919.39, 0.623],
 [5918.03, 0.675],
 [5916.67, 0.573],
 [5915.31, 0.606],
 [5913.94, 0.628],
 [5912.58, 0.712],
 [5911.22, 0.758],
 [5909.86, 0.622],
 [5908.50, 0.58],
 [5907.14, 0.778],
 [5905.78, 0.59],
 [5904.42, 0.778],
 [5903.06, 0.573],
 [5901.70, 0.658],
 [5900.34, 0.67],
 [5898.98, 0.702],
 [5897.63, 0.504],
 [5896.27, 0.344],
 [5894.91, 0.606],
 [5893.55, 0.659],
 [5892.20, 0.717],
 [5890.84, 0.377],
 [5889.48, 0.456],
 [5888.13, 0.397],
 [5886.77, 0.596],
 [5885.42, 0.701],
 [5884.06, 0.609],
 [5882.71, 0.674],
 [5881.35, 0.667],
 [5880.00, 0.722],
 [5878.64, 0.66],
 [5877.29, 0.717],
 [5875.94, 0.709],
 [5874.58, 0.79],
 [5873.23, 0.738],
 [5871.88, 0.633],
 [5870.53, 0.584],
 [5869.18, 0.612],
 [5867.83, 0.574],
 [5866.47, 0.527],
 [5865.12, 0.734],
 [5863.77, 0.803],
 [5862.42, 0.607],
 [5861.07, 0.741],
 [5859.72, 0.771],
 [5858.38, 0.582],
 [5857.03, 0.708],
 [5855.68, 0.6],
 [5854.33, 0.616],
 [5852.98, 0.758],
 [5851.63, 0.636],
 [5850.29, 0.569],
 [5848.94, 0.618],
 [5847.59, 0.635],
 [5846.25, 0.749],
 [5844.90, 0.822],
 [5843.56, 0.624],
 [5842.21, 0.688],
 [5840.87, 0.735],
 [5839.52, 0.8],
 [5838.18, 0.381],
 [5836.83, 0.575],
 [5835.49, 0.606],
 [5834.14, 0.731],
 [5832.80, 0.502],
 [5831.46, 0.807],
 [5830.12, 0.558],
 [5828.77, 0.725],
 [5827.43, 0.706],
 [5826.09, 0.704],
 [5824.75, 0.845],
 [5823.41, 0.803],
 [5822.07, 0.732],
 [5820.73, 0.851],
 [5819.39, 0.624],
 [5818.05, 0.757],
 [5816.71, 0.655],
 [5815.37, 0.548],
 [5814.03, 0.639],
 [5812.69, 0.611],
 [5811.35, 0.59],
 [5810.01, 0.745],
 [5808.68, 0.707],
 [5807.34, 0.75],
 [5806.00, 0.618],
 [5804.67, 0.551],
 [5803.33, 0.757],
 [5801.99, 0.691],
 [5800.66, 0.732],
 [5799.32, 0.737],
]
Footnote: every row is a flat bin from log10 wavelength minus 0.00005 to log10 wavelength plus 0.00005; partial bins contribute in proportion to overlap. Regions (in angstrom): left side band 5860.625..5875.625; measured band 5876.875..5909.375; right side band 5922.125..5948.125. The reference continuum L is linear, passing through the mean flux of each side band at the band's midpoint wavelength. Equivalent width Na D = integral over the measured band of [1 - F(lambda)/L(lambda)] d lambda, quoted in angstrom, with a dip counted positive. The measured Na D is 2.8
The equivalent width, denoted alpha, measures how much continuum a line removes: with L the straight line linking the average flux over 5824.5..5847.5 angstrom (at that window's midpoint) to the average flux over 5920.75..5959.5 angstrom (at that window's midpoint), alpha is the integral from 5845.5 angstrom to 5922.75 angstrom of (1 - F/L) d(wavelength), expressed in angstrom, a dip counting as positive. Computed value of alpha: 4.1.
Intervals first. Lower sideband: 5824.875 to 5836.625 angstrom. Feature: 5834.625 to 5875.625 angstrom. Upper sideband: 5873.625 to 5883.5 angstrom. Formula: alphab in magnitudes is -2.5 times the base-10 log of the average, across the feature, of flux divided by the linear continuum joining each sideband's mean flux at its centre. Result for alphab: 0.04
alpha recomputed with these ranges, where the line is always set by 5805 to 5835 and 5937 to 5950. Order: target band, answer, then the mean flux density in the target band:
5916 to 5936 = 1.5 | 0.652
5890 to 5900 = 2.0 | 0.561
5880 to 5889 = 1.1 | 0.613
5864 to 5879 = 0.7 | 0.666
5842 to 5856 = 0.6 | 0.666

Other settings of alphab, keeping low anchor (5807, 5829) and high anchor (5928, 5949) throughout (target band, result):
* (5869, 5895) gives 0.11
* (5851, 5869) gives 0.06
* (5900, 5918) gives 0.07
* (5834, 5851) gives 0.08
